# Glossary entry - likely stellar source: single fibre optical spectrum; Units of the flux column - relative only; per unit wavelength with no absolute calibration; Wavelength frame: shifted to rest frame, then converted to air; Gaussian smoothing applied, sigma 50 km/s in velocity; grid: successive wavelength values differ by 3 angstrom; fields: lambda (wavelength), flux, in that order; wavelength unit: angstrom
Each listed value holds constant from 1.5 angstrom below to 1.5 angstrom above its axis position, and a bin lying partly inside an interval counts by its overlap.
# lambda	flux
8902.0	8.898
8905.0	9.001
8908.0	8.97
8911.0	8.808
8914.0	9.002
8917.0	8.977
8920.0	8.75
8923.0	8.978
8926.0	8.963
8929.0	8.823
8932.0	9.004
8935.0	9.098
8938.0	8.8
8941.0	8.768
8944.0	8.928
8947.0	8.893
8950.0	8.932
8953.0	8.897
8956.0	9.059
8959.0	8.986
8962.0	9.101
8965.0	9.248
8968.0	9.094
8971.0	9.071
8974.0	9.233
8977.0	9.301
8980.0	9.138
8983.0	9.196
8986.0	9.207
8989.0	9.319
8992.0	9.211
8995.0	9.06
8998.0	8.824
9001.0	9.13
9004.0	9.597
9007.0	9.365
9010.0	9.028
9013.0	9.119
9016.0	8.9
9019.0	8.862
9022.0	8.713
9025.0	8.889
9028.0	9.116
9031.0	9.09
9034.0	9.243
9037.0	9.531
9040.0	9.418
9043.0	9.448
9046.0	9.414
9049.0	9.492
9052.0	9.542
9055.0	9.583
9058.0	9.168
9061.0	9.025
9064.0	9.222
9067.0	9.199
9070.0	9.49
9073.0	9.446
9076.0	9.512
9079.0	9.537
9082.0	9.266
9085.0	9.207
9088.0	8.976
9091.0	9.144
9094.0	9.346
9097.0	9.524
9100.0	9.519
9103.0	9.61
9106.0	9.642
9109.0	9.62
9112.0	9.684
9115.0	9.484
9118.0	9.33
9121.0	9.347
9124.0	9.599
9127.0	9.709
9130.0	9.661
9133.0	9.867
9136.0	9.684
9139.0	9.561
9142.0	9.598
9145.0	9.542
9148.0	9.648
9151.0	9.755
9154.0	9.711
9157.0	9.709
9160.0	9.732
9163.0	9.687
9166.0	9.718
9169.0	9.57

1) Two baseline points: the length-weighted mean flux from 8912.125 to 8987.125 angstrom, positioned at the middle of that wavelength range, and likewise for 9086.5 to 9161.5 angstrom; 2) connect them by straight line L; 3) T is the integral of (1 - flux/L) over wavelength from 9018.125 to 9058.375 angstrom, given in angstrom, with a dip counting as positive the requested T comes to 0.1 angstrom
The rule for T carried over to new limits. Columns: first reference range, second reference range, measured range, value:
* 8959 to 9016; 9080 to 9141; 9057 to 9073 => 0.2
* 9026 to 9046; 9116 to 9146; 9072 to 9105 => 0.3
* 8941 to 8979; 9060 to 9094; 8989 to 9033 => 0.4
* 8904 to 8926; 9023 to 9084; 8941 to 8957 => 0.2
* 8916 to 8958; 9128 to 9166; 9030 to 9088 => 0.1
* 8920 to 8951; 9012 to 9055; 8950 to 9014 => -0.7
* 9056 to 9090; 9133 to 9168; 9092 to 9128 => -0.2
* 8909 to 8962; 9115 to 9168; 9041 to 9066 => -0.1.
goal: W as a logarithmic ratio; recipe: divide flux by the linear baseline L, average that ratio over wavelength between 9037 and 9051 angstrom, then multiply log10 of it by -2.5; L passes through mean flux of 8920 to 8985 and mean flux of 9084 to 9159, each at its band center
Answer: -0.018 mag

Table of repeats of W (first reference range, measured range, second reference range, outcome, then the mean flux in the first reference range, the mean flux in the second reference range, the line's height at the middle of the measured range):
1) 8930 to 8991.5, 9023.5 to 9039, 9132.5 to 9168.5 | 0.01 mag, 9.06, 9.68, 9.29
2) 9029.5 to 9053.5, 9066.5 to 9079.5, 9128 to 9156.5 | 0.00 mag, 9.4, 9.67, 9.48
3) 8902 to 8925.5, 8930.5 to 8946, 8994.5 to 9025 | 0.00 mag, 8.93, 9.05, 8.96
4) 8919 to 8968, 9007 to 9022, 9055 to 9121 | 0.02 mag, 8.96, 9.38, 9.17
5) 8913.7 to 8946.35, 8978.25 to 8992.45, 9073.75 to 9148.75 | -0.01 mag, 8.91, 9.5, 9.09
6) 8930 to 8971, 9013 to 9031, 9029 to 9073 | 0.04 mag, 8.99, 9.35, 9.24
